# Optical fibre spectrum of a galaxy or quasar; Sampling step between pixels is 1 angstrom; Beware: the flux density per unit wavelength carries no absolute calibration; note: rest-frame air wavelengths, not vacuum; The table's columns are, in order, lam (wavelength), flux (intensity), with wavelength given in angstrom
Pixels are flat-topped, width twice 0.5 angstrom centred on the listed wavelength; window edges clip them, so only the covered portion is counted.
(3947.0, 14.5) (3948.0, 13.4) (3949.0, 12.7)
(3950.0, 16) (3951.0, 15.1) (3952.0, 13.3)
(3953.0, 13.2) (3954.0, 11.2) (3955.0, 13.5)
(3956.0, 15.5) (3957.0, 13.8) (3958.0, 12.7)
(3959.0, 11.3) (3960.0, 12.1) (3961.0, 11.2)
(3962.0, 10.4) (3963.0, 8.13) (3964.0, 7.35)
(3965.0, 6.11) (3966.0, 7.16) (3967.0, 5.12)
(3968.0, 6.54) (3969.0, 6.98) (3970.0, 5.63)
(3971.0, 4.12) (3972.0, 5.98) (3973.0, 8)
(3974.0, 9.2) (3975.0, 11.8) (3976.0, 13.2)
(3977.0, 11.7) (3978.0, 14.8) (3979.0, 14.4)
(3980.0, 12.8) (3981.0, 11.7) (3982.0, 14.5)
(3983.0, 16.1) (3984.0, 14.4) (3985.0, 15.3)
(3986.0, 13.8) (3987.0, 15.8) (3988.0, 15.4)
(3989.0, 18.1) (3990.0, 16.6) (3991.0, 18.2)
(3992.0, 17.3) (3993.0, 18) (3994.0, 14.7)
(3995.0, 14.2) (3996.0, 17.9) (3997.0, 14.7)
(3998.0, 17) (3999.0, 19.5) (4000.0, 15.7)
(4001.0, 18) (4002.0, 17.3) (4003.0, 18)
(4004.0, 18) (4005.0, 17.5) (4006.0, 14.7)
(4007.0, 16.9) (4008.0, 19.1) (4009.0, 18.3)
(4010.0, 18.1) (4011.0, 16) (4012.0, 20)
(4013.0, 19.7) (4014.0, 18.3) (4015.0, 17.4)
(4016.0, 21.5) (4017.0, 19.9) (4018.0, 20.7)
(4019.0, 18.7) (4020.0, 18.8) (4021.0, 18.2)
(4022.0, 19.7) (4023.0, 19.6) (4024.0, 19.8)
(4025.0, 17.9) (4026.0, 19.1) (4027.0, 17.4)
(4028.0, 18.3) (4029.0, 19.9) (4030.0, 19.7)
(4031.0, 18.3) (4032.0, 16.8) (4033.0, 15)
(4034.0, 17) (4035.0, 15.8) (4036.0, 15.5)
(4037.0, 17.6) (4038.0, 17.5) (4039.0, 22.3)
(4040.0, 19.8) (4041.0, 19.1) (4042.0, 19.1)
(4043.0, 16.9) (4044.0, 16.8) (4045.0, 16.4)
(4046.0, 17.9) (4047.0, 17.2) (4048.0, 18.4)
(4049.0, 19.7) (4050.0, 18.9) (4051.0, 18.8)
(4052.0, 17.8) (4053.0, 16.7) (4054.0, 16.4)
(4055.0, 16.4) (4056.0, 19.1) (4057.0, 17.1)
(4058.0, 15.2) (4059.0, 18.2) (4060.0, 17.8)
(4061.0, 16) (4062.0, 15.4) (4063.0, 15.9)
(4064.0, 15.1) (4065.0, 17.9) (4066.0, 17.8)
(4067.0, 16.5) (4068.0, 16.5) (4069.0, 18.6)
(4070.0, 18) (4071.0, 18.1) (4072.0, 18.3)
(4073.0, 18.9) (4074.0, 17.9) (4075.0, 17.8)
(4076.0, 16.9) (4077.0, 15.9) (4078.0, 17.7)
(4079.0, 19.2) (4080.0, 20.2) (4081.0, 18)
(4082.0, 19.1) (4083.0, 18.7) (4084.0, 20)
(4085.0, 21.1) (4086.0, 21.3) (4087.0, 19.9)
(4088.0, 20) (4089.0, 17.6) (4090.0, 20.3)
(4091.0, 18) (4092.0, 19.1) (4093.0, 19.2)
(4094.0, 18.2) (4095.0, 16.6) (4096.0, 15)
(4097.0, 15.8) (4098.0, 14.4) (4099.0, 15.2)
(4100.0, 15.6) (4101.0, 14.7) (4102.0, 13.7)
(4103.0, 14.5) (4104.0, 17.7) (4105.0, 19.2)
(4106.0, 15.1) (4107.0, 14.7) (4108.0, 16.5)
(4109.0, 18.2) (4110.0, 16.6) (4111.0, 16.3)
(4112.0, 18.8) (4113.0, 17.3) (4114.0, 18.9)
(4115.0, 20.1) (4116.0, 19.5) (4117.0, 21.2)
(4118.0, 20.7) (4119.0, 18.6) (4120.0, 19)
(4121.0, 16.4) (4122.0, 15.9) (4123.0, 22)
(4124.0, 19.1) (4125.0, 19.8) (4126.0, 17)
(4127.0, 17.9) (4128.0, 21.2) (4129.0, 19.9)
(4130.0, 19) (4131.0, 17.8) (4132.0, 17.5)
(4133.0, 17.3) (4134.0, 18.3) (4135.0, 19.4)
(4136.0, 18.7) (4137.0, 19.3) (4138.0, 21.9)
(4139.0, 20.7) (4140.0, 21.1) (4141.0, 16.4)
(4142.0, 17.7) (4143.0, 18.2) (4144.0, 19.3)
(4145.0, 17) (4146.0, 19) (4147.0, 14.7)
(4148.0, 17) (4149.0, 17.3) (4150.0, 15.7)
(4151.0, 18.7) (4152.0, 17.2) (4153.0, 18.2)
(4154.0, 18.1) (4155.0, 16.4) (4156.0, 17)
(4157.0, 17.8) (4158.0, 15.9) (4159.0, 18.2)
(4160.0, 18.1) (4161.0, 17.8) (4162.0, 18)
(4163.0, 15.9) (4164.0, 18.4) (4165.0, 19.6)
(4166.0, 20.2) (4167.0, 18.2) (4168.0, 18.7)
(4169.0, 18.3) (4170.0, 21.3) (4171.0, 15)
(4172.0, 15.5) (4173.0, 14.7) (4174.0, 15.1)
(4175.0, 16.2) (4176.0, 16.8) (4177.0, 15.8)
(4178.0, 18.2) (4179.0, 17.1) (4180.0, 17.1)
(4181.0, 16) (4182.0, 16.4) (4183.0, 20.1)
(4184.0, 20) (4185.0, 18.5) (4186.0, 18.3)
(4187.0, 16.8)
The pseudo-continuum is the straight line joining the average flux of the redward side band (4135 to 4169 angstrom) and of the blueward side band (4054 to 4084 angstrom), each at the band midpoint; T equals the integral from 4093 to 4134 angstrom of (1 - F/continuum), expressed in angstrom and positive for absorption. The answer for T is 0.6 angstrom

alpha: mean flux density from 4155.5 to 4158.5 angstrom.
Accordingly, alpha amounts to 16.9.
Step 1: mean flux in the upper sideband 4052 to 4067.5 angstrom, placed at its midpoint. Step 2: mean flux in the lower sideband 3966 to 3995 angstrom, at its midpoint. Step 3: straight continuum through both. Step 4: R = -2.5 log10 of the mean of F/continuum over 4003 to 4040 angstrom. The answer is -0.24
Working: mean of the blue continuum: 12.4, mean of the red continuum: 16.8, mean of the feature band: 18.3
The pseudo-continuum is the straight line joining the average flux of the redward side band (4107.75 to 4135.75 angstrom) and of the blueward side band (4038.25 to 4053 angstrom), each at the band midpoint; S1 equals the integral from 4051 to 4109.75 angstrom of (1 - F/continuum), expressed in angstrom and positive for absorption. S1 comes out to 3.4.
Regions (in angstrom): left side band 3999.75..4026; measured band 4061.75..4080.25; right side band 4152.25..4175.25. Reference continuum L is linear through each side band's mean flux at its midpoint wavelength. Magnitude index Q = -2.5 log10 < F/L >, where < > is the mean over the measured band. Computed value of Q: 0.035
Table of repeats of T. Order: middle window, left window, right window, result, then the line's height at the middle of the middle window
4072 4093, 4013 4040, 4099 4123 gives -1.3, 17.8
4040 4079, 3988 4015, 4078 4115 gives 0.1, 17.5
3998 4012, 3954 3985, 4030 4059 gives -3.6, 14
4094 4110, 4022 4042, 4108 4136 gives 2.3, 18.5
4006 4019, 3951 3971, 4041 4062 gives -4.0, 14.3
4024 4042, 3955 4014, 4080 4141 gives -3.1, 15.5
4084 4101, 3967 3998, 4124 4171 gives -1.5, 16.5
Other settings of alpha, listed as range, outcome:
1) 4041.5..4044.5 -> 17.6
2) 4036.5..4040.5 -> 19.3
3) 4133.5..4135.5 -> 18.9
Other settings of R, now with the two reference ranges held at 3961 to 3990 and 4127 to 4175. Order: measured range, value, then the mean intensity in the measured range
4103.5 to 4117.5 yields -0.09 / 17.9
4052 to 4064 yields -0.17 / 16.7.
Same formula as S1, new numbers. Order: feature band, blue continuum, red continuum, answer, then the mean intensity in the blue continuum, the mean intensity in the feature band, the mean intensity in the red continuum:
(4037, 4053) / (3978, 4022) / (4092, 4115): -1.5 angstrom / 17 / 18.4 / 16.6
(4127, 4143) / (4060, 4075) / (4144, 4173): -1.4 angstrom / 17.2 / 19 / 17.6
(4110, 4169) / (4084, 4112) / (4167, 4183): -4.3 angstrom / 17.3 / 18.4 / 17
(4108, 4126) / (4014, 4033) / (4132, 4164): -0.4 angstrom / 18.9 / 18.6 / 17.9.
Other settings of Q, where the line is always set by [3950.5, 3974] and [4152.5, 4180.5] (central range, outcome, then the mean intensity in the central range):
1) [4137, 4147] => -0.144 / 18.8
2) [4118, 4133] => -0.176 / 18.7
